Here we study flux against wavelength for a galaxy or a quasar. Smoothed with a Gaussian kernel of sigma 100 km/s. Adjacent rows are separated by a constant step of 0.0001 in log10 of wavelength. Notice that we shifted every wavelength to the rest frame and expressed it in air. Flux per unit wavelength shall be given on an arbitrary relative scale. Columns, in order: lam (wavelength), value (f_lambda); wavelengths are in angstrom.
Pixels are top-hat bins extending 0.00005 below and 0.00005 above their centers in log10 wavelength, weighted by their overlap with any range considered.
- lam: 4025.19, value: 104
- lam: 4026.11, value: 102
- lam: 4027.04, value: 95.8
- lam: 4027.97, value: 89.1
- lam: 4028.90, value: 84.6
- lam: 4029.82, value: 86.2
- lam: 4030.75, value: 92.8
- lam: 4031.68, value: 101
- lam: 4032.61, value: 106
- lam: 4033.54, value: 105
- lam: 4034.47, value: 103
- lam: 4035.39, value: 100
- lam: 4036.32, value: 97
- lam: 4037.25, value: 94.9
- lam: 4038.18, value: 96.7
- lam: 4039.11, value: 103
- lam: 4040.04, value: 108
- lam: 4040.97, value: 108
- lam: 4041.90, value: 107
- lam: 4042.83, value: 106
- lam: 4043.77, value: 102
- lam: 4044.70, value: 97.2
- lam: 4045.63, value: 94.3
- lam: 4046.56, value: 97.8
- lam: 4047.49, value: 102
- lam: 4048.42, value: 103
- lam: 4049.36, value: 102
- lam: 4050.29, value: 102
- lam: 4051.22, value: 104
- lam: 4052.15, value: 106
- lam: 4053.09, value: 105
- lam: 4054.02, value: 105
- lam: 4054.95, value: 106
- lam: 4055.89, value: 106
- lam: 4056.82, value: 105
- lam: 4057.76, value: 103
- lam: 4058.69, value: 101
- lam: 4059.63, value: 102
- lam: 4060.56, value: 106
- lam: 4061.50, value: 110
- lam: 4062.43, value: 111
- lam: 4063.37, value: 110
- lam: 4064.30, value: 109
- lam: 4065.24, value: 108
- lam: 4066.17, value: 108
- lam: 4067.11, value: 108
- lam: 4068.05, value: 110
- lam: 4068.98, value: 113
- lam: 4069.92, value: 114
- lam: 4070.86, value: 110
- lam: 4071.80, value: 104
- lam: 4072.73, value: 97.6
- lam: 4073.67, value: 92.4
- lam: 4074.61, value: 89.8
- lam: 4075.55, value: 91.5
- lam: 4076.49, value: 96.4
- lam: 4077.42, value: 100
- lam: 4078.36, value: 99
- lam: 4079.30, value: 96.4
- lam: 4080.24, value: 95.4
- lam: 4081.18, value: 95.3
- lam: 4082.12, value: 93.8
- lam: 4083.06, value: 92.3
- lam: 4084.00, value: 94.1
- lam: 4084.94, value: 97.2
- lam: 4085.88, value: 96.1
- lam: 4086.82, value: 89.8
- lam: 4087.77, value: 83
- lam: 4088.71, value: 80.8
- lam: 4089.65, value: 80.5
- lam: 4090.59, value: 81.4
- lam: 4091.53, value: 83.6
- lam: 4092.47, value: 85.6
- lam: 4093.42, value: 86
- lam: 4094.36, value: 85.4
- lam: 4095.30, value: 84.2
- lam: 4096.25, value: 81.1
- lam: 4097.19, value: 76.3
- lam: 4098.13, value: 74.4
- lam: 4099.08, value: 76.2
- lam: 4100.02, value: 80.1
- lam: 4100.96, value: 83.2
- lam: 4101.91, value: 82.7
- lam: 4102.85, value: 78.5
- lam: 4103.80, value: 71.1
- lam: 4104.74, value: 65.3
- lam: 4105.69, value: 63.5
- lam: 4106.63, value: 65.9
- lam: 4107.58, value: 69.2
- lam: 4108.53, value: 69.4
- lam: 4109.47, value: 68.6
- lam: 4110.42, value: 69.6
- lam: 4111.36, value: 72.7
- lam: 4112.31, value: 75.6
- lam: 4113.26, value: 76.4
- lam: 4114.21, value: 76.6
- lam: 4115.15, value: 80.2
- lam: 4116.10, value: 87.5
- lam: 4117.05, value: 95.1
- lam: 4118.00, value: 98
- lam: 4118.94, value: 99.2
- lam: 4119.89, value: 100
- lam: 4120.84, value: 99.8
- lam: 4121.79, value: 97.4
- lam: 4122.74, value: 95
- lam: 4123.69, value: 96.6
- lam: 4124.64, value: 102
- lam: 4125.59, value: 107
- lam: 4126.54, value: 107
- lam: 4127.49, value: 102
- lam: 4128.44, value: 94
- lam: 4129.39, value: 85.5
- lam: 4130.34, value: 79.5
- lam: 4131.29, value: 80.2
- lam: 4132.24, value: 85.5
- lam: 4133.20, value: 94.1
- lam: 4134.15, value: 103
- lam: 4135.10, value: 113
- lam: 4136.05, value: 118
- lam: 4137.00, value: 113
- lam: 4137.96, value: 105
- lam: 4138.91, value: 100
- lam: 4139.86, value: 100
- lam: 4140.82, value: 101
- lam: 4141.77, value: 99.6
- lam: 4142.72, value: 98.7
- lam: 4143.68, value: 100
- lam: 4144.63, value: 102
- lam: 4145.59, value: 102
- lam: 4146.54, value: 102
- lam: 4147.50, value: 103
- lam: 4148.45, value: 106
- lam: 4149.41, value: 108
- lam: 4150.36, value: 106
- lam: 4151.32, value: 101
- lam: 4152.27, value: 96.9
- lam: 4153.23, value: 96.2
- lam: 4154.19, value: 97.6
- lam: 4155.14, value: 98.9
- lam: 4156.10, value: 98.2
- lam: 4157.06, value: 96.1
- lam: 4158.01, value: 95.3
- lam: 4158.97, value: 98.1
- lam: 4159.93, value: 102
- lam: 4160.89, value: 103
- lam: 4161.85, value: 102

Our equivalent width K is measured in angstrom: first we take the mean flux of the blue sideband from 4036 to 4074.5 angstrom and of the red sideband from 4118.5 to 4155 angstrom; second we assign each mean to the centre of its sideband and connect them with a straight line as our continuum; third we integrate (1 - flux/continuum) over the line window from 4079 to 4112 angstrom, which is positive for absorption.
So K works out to 6.7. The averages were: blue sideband 104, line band 81.3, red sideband 99.9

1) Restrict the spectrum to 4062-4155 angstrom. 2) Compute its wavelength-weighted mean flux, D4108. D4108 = 92.9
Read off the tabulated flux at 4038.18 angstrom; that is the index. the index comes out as 96.7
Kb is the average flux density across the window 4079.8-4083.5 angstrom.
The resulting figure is 94.2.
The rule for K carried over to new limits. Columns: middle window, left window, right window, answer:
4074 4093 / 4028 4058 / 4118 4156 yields 1.8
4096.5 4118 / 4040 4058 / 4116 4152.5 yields 5.3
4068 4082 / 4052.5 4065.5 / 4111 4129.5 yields 0.4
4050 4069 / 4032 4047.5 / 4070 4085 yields -1.4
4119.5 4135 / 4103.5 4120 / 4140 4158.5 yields -1.6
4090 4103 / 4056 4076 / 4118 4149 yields 2.7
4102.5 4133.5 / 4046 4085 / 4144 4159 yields 5.0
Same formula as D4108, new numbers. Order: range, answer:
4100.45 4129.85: 85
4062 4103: 93.4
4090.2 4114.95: 76.3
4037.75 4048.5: 102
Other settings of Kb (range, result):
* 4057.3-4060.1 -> 102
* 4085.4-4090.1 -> 86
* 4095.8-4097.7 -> 78.9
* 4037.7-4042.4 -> 105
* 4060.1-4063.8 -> 109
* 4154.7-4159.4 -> 97.3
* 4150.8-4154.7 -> 98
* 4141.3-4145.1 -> 100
